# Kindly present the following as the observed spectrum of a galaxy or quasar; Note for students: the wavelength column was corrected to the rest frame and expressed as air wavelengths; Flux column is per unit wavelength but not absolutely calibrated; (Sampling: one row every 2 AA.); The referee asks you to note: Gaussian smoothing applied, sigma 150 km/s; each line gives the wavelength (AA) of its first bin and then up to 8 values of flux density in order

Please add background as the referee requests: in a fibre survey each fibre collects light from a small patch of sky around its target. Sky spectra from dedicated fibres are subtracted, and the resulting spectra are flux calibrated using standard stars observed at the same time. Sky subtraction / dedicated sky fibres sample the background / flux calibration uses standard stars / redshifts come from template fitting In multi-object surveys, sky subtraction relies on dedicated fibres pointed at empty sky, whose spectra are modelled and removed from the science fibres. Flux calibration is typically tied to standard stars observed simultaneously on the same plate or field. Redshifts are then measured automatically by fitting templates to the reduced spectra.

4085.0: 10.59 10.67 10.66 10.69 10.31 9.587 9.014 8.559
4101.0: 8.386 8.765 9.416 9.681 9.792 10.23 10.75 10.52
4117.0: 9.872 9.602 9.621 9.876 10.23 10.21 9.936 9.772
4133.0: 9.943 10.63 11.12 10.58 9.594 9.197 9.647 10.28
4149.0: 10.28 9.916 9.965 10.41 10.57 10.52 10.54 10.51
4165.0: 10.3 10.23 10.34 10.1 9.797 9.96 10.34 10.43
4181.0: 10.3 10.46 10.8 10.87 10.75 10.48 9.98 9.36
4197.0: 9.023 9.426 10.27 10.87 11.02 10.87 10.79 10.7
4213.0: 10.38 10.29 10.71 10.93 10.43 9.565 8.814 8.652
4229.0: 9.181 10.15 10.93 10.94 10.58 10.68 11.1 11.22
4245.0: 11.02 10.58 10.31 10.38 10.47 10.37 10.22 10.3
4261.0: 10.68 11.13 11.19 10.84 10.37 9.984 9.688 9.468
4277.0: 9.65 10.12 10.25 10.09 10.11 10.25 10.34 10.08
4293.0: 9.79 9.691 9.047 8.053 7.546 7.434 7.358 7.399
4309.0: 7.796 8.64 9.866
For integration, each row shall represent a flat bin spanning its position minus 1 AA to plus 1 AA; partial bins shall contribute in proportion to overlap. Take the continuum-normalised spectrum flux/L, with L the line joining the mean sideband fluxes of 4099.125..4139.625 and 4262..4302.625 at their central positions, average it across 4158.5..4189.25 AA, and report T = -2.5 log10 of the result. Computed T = -0.05 mag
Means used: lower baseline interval 9.91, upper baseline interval 9.85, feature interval 10.4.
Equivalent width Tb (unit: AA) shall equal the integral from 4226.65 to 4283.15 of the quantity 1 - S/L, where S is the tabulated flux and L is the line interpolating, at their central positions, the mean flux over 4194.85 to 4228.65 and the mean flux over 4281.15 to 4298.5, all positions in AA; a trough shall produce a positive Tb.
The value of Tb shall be -2.2 AA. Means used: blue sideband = 10.1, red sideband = 9.89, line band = 10.4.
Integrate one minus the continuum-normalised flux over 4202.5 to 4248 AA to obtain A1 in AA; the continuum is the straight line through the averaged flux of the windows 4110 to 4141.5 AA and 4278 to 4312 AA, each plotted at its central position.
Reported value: -4.5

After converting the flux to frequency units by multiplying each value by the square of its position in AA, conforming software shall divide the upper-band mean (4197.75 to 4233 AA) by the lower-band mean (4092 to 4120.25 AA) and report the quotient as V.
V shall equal 1.12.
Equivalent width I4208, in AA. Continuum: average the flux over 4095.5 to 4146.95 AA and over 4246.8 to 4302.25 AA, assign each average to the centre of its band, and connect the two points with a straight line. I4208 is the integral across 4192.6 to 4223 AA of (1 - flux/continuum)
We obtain -1.2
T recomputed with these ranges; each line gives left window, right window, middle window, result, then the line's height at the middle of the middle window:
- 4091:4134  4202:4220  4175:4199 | 0.03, 10.5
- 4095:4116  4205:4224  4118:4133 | -0.02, 9.7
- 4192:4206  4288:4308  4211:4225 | -0.06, 9.74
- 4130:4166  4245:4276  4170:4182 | 0.01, 10.3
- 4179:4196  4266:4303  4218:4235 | 0.02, 10.1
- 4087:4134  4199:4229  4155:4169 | -0.04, 10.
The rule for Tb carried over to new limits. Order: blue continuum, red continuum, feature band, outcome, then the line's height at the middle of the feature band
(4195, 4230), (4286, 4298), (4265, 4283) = -0.4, 9.92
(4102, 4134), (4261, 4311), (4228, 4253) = -2.6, 9.6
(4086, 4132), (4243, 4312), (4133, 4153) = -0.6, 9.82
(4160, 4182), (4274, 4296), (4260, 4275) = -0.7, 10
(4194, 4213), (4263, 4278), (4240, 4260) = -0.7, 10.2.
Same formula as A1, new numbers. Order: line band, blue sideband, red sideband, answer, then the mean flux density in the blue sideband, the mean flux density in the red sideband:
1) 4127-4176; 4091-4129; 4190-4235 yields -1.38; 9.72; 10.1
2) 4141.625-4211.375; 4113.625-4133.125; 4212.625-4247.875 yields -0.70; 9.97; 10.3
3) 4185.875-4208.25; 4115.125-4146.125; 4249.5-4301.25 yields -0.56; 10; 10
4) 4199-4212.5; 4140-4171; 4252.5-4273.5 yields -0.43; 10.2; 10.5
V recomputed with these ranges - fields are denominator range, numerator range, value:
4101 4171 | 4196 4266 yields 1.08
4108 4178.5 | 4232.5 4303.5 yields 1.06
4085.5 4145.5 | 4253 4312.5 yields 1.05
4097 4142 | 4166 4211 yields 1.08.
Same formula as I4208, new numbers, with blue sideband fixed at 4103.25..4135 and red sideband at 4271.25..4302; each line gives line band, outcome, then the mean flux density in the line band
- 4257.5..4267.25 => -1.1 AA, 10.8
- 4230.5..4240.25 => -1.0 AA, 10.7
